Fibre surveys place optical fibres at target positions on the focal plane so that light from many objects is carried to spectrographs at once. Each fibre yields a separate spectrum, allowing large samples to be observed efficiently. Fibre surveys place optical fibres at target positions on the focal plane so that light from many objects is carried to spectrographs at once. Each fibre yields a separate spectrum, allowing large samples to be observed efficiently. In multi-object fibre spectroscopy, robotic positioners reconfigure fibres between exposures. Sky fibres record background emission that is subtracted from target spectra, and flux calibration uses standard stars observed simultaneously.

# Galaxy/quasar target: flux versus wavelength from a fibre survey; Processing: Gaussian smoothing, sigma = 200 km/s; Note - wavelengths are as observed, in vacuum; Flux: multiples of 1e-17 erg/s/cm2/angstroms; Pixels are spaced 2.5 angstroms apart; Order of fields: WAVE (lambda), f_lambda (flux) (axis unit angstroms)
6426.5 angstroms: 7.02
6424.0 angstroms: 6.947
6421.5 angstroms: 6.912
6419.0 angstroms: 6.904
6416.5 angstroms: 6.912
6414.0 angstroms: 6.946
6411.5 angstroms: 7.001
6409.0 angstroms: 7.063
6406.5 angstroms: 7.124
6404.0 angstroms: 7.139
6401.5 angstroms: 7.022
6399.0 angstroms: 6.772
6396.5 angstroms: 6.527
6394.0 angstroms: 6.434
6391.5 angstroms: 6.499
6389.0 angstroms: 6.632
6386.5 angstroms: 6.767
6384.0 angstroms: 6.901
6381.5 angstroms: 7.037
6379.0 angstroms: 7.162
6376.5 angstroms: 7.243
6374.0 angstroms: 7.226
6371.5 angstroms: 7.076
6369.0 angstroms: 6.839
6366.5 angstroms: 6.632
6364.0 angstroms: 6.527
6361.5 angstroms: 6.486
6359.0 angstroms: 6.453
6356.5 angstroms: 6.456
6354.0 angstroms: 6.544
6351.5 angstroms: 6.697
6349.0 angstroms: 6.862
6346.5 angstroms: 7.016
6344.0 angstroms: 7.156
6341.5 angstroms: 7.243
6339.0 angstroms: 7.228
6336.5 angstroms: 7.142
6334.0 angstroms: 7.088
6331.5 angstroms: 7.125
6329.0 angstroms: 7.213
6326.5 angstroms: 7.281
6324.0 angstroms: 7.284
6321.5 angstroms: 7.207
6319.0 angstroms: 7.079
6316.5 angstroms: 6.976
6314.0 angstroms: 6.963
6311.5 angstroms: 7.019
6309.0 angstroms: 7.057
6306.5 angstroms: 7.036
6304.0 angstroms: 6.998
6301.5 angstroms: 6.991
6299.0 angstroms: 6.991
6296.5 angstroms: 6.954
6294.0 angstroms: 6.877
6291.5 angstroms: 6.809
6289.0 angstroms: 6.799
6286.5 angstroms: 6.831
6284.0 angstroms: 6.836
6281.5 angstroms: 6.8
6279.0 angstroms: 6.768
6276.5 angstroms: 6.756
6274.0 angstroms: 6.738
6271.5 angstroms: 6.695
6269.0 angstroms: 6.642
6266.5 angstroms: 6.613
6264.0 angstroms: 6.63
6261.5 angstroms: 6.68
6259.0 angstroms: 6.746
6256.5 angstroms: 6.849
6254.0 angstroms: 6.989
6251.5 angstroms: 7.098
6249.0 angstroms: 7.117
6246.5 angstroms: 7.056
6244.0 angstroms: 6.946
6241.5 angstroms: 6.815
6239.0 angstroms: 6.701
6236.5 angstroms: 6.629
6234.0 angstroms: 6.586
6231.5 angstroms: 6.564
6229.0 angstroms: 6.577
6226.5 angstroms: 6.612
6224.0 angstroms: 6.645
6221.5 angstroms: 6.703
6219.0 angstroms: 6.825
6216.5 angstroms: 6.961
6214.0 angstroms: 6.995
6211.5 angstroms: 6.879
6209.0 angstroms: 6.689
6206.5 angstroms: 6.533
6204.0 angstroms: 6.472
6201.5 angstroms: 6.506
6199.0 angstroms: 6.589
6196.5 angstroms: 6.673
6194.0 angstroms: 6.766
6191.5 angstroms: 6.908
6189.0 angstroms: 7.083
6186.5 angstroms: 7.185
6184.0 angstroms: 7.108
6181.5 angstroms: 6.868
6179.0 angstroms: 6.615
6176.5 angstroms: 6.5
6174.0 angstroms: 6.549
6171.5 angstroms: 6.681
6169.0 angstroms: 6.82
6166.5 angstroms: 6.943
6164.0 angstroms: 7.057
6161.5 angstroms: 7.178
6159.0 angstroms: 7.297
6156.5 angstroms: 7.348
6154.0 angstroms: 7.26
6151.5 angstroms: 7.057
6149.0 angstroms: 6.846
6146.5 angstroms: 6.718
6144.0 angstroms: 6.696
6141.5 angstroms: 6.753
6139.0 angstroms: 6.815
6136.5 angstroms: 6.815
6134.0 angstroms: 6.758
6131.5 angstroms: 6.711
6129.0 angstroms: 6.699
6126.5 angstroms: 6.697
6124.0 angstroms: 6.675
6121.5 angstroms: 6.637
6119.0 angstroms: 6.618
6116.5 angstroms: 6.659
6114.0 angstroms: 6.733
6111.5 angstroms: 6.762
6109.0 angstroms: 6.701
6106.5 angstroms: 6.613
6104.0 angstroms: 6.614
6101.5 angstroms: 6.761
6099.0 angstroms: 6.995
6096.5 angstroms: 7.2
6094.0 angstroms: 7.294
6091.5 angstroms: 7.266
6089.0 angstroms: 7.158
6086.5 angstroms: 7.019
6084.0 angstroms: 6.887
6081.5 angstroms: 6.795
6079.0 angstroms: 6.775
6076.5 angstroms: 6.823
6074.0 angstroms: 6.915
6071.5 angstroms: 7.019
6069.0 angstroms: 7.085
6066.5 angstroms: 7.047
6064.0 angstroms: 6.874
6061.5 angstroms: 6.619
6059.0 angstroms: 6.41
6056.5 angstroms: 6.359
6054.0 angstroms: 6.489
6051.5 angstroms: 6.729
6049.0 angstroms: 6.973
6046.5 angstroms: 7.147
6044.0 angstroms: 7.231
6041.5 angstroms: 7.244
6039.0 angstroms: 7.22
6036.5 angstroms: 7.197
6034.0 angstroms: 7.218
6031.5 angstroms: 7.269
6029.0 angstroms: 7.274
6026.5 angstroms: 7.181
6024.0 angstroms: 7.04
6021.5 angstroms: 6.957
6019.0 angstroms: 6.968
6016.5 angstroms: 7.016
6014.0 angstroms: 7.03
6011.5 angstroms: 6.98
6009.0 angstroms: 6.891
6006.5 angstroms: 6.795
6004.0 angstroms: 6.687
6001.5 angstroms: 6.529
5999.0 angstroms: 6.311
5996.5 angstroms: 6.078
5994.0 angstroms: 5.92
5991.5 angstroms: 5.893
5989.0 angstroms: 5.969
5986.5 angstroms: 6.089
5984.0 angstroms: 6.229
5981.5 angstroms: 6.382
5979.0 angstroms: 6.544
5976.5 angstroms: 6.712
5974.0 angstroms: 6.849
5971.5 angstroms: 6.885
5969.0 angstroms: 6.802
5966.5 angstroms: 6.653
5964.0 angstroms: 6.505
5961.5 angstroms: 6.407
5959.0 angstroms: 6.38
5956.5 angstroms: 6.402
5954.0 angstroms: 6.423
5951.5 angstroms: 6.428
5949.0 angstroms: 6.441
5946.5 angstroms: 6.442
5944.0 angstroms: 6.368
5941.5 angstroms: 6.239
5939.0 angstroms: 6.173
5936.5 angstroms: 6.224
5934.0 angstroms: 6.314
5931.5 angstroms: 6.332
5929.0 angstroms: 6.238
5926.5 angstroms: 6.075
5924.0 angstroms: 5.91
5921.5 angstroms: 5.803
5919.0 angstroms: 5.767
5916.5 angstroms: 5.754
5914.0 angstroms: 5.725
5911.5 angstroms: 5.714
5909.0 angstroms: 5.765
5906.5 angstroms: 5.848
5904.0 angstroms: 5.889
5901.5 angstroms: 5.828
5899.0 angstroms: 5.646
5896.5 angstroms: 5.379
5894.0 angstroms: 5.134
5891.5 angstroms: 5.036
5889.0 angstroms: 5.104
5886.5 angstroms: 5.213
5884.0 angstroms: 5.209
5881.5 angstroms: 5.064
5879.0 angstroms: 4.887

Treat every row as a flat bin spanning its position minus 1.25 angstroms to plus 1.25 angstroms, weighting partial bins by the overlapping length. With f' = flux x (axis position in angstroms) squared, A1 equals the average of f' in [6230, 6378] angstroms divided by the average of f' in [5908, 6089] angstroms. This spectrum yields 1.2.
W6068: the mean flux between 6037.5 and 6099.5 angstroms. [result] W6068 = 6.94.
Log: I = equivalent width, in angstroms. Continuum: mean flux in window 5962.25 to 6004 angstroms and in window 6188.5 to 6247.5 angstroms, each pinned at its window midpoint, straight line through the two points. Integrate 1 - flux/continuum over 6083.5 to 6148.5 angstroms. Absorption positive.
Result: -2.2 angstroms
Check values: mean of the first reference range 6.41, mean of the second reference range 6.73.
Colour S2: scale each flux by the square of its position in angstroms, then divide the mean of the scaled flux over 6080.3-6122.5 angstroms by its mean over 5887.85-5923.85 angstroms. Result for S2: 1.3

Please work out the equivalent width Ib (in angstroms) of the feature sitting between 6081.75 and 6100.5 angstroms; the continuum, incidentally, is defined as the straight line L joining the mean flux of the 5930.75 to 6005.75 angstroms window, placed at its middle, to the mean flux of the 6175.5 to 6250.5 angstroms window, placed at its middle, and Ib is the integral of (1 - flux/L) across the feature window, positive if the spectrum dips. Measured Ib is -1.5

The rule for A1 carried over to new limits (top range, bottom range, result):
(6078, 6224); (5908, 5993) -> 1.17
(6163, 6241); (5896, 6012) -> 1.17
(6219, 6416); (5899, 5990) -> 1.25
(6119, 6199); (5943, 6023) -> 1.11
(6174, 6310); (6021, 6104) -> 1.03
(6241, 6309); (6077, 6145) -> 1.06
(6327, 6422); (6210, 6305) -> 1.05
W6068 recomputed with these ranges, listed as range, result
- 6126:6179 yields 6.86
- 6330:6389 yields 6.9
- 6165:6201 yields 6.8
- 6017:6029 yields 7.06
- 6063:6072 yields 7.01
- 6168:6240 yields 6.73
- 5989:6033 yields 6.73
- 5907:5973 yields 6.24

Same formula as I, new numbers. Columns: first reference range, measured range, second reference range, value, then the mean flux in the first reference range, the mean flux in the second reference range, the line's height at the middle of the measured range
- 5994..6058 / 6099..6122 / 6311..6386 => 0.7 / 6.89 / 6.97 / 6.91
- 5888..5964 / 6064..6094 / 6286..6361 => -2.9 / 5.98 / 6.98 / 6.37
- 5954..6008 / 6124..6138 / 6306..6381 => -0.2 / 6.43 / 6.98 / 6.66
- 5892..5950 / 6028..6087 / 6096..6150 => -4.2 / 5.94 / 6.74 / 6.48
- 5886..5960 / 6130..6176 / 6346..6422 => -3.7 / 5.94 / 6.83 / 6.38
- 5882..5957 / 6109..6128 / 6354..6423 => -1.2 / 5.88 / 6.84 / 6.29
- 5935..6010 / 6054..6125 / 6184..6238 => -2.7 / 6.42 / 6.74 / 6.58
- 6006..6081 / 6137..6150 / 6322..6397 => 0.3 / 6.96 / 6.9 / 6.94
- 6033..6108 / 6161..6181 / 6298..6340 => 0.6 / 6.93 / 7.1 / 7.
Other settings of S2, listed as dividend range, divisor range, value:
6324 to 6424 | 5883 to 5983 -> 1.31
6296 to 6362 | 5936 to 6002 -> 1.23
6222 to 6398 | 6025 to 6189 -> 1.06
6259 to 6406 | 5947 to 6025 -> 1.18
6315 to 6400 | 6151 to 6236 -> 1.07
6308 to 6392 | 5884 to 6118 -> 1.19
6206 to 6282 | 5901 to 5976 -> 1.20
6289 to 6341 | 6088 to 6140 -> 1.11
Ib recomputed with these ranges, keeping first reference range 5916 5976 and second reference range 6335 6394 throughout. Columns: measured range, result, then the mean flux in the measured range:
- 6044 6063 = -0.7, 6.71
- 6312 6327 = -0.7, 7.12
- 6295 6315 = -0.6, 7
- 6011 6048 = -4.0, 7.13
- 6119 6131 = -0.2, 6.67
